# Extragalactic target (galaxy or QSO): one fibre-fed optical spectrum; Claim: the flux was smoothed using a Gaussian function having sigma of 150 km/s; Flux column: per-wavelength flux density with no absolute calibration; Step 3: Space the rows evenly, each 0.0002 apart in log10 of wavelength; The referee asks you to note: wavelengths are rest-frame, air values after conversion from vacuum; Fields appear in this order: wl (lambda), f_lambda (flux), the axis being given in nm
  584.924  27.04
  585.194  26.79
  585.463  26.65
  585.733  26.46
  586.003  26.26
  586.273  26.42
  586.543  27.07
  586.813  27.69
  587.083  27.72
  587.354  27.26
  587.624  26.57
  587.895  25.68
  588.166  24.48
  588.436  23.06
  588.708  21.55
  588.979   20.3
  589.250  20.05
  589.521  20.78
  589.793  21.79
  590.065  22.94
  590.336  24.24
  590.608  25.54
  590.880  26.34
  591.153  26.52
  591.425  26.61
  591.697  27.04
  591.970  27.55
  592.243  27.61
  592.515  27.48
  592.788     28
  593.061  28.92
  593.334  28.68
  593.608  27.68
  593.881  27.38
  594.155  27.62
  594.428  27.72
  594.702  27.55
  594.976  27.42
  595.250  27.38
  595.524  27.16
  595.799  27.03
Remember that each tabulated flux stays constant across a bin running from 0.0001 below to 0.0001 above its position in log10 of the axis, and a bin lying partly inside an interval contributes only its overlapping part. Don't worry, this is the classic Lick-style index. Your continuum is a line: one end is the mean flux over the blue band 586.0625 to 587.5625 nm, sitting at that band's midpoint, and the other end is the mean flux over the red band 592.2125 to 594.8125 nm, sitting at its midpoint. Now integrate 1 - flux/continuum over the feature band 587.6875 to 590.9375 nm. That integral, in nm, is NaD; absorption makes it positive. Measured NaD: 0.52 nm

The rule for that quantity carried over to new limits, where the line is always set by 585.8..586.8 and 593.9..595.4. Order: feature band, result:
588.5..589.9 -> 0.311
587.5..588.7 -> 0.103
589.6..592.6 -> 0.168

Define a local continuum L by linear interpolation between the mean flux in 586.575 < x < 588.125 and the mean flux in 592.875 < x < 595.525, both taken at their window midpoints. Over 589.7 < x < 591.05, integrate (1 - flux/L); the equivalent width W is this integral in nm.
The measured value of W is 0.15 nm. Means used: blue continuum 26.8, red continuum 27.8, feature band 24.3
